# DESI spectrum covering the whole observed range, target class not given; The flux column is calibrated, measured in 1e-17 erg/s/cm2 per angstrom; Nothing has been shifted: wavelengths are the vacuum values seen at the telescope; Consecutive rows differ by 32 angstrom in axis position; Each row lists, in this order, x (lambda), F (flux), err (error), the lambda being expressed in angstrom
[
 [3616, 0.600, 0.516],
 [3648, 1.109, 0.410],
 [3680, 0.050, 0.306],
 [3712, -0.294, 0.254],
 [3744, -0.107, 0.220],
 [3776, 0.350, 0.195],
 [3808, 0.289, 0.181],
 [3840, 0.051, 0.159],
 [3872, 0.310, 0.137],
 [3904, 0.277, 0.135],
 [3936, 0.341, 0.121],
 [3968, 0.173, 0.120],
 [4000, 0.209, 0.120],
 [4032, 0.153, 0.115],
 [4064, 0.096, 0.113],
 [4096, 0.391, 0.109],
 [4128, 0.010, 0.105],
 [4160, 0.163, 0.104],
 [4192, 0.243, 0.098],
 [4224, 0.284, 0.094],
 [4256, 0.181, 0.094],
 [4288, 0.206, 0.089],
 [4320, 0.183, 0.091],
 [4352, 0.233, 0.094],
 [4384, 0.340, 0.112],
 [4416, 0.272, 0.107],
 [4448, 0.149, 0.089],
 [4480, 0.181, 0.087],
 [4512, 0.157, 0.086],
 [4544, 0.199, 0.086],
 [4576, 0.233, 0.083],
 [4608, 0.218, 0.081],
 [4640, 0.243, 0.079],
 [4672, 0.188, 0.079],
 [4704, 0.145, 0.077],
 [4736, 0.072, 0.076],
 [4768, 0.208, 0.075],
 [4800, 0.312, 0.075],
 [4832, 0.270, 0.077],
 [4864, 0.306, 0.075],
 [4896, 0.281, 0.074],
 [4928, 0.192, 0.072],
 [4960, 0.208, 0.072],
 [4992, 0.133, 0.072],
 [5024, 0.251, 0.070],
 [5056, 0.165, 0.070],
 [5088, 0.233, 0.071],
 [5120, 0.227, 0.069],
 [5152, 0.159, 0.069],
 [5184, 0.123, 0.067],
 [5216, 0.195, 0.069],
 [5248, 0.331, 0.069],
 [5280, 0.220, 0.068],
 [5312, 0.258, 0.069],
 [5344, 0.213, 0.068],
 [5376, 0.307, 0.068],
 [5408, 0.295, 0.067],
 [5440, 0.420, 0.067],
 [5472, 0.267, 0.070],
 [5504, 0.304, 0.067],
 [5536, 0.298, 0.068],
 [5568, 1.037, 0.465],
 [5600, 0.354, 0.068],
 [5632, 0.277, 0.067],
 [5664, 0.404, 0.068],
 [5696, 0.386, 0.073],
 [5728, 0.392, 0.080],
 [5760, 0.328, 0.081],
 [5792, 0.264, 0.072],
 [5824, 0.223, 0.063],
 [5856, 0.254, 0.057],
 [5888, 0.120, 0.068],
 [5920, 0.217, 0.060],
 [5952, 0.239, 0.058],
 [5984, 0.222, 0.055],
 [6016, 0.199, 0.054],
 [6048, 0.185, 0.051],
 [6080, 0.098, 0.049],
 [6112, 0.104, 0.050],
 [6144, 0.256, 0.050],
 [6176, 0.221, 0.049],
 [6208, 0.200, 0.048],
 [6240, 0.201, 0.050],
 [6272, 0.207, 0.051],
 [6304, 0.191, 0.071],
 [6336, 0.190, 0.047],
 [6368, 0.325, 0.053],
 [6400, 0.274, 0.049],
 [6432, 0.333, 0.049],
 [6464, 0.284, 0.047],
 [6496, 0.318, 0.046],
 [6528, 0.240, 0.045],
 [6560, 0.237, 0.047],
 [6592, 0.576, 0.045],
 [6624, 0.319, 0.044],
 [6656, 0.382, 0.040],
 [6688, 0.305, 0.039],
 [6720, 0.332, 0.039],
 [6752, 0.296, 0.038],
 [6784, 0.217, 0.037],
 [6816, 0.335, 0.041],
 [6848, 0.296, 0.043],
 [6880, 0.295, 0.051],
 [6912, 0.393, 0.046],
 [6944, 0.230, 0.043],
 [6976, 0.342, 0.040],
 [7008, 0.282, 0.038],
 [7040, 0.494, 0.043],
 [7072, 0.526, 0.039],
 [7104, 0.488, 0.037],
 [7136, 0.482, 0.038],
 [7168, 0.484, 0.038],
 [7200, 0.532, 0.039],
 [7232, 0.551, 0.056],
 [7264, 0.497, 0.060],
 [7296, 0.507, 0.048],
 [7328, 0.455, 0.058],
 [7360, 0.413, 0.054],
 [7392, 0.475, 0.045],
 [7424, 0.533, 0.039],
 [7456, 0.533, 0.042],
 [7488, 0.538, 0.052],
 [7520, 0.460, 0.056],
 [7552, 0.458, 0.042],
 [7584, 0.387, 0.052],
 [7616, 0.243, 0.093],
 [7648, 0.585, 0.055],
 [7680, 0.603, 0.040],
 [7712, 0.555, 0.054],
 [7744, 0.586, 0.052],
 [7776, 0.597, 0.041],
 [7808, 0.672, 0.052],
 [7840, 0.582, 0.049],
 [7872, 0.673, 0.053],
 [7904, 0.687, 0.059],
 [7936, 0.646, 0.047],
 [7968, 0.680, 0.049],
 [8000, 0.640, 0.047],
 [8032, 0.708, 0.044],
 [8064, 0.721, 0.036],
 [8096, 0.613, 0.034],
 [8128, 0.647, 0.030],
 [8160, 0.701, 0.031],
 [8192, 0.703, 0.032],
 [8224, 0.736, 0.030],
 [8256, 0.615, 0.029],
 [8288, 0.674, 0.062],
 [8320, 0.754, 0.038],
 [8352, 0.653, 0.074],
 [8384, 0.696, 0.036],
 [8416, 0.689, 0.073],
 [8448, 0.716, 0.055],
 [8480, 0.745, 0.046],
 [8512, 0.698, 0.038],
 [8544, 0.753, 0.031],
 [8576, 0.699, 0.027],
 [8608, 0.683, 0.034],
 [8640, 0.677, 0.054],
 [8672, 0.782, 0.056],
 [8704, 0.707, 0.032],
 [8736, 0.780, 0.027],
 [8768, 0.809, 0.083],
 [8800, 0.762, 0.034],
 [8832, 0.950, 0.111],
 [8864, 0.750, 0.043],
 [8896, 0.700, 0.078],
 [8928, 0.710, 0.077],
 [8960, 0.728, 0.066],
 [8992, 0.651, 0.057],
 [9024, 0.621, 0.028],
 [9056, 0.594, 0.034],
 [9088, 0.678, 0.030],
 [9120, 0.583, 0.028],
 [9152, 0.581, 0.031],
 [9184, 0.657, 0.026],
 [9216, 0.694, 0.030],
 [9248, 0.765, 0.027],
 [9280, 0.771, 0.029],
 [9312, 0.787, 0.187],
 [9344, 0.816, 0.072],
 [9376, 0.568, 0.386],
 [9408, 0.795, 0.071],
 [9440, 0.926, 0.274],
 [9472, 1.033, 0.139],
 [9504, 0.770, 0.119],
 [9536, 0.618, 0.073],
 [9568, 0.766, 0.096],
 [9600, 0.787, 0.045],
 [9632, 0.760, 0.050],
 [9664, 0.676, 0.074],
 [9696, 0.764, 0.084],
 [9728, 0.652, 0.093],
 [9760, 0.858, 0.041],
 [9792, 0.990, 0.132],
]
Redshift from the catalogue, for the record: 0.766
